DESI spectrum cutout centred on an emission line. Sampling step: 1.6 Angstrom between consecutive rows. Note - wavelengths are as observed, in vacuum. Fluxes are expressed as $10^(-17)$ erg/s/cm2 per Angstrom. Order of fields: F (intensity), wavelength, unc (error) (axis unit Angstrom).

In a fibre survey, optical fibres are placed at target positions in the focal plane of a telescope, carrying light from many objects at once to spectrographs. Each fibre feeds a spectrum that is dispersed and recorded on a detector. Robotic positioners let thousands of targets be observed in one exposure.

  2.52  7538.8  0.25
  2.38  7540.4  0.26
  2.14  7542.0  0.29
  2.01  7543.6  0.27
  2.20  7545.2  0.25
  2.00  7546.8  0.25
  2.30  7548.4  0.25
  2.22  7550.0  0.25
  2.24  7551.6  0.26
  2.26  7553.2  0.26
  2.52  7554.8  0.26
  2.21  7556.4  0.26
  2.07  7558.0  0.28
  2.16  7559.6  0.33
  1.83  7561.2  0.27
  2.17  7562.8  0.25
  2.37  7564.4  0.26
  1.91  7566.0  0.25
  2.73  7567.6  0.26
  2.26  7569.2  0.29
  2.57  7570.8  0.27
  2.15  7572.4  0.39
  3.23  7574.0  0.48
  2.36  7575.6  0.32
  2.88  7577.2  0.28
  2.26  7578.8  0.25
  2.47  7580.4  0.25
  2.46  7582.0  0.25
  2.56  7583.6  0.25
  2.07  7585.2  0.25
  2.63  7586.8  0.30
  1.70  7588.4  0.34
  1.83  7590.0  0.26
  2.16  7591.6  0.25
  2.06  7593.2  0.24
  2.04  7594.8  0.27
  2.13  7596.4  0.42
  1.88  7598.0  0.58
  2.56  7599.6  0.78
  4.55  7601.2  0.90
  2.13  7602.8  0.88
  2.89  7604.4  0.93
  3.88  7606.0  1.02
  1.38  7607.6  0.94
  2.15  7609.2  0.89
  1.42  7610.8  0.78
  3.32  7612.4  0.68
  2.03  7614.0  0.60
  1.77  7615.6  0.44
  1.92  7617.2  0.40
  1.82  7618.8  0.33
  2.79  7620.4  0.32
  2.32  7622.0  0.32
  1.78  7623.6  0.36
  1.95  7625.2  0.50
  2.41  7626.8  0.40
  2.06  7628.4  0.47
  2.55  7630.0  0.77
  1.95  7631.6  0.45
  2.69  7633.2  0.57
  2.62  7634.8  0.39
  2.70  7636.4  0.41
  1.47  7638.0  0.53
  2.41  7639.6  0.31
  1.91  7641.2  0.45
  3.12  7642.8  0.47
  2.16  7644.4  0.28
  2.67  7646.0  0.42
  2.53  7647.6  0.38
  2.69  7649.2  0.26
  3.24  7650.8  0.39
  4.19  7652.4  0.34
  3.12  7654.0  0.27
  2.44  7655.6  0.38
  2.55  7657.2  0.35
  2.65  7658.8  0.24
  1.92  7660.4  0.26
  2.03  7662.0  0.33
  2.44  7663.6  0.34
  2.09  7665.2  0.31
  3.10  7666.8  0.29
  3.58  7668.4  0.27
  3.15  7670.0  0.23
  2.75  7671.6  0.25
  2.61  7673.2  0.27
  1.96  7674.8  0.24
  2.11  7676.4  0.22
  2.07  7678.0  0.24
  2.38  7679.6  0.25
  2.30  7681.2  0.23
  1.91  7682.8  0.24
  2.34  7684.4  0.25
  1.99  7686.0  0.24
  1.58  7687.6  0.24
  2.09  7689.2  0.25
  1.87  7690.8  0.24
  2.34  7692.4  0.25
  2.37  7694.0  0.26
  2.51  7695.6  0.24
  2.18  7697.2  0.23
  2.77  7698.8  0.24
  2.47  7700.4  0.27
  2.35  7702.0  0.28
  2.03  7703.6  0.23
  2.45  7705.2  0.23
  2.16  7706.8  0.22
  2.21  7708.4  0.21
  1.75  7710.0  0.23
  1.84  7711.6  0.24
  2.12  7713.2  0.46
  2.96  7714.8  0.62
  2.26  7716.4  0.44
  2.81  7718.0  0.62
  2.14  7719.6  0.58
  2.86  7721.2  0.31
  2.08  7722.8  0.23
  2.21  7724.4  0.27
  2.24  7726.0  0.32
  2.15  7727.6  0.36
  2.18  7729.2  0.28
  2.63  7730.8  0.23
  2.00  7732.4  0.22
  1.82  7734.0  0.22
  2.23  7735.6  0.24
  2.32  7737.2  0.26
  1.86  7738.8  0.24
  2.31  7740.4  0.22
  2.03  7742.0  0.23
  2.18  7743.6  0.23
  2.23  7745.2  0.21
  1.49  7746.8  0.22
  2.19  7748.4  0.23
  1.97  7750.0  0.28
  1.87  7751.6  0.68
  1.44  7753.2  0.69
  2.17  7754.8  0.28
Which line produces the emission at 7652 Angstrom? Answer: [S II]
